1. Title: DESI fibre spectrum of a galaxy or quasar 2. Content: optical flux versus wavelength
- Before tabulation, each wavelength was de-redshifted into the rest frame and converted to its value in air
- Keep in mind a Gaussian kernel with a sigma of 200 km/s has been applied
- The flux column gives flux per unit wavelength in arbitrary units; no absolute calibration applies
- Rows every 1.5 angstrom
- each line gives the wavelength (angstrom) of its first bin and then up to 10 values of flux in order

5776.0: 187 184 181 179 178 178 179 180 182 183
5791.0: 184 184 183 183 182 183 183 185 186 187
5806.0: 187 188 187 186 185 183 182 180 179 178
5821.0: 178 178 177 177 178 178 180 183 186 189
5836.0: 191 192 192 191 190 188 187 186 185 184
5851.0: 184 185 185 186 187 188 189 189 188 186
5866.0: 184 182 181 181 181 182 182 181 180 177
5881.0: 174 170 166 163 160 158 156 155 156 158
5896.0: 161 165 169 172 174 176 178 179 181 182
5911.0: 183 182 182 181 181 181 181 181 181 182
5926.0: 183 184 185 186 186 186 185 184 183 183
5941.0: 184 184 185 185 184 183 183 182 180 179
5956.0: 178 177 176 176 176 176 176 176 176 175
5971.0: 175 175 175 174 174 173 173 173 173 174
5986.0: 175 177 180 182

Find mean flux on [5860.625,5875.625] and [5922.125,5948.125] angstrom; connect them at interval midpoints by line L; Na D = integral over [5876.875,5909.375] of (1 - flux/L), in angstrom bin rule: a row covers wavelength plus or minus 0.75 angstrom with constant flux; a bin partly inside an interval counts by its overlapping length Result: 2.7 angstrom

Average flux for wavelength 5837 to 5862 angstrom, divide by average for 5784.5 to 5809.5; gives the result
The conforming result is 1.0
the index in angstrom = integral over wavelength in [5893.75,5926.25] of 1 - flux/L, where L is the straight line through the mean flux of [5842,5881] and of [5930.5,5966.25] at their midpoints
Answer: 1.0 angstrom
